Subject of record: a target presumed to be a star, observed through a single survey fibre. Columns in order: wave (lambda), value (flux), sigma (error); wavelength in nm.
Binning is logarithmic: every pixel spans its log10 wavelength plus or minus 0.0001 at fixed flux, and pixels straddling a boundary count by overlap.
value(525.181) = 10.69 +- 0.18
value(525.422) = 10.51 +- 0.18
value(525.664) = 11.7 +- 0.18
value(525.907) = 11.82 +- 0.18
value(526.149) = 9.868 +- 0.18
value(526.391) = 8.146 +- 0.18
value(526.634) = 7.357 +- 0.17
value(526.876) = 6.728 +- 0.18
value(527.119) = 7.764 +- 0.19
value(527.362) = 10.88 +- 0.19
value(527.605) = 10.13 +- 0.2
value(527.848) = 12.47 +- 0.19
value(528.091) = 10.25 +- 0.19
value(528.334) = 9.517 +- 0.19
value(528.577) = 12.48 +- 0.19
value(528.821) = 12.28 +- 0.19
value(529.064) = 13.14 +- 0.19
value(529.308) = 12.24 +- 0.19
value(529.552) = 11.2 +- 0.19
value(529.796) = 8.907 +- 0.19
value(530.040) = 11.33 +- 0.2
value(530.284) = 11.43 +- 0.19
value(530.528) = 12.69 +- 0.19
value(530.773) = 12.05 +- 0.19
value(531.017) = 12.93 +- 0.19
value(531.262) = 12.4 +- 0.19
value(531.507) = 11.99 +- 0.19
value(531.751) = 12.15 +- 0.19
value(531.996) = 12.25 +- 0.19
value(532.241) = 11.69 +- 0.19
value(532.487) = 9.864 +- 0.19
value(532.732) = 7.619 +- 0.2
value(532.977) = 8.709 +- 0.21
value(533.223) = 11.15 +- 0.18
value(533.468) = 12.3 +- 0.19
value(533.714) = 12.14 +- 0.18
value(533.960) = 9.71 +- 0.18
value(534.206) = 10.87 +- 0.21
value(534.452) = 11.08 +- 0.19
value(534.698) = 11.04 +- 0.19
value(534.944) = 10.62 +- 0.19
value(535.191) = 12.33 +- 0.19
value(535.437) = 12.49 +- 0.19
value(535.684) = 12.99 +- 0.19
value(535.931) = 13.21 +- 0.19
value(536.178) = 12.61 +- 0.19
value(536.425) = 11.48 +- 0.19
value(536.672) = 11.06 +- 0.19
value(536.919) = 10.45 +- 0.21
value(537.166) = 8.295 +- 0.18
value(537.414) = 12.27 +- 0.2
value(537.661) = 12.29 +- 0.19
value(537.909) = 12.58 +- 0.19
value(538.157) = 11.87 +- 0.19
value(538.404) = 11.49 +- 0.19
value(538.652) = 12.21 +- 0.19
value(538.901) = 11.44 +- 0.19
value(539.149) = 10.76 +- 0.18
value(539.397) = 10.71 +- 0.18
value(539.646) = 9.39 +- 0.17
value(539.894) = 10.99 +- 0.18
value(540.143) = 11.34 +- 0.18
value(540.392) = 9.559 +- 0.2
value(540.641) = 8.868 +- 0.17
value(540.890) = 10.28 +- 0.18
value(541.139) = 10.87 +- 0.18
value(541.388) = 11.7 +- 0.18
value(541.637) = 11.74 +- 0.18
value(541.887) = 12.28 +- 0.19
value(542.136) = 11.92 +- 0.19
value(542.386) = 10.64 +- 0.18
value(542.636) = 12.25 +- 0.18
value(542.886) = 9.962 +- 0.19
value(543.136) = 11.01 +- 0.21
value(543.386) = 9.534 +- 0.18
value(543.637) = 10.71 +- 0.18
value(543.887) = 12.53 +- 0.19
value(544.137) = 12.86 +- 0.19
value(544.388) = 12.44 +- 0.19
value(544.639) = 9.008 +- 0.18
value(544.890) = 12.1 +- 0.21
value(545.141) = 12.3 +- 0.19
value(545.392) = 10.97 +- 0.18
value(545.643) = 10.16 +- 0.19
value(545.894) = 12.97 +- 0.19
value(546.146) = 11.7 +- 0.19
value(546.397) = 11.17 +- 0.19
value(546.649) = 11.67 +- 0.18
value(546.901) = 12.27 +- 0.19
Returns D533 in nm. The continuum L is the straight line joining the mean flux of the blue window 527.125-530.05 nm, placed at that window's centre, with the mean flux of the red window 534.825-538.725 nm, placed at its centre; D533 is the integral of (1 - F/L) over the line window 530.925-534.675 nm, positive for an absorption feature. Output 0.11 nm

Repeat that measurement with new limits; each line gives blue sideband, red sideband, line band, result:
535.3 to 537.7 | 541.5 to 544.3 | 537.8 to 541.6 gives 0.20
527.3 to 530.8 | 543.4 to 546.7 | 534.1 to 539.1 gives -0.08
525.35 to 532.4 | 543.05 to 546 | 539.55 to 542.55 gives 0.12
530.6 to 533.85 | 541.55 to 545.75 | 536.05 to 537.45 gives 0.05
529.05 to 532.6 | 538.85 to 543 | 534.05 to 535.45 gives 0.01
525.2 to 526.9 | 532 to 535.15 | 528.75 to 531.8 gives -0.49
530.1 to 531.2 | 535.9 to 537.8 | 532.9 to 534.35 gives 0.11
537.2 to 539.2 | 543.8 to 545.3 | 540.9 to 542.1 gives 0.03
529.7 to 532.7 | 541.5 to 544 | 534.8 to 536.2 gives -0.11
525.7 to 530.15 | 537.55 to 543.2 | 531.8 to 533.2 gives 0.06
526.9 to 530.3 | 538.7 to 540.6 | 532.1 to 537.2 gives -0.18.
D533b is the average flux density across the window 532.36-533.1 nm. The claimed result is 8.74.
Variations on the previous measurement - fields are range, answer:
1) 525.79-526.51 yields 9.95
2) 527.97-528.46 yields 9.92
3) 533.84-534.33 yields 10.3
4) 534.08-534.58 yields 11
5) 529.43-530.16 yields 10.5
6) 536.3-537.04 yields 11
